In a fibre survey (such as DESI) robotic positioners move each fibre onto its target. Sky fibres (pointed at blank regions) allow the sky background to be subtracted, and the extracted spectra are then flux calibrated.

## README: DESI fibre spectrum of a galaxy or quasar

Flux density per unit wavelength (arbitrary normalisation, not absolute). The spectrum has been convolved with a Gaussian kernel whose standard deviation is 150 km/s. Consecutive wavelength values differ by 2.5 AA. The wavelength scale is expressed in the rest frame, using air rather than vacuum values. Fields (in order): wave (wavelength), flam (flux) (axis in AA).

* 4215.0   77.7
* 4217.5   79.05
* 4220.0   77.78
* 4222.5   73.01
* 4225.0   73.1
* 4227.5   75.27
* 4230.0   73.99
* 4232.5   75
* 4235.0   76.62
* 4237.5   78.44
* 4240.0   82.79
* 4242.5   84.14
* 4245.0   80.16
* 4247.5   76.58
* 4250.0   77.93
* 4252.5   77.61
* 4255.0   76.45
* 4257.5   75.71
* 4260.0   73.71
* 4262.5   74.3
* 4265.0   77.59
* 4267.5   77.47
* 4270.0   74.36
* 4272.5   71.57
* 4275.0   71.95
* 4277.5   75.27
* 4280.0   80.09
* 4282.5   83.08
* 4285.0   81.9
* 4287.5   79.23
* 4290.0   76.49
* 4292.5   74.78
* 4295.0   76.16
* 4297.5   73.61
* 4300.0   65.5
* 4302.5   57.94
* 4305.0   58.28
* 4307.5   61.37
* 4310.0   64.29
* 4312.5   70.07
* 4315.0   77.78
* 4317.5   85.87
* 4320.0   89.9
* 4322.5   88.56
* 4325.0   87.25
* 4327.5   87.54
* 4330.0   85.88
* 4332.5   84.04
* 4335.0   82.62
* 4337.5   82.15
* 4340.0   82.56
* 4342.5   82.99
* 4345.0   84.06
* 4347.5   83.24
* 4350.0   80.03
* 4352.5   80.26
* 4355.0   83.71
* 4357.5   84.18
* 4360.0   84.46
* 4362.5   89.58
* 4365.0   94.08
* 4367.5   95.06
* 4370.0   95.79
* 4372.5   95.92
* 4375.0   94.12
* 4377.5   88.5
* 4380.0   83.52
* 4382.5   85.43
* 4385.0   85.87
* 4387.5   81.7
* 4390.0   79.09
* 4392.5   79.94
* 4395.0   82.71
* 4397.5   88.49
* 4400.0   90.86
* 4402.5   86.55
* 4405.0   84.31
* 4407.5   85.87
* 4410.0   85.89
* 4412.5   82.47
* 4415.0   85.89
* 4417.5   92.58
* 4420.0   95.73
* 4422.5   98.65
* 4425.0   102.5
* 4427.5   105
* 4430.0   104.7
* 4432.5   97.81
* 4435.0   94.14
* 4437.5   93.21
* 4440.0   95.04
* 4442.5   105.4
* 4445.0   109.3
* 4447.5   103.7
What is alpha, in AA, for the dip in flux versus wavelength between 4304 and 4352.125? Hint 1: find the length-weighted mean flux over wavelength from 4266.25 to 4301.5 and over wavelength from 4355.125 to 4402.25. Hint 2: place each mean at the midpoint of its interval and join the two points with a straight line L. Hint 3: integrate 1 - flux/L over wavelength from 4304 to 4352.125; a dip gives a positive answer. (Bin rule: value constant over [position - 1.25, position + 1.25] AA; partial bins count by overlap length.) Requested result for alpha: 0.8 AA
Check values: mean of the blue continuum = 75.7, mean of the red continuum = 87.6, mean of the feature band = 80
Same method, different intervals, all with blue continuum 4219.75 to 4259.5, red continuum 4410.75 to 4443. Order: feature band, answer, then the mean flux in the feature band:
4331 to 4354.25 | 1.3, 82.5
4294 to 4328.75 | 4.1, 74.6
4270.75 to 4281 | 0.8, 74.6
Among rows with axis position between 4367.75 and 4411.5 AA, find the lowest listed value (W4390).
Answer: 79.09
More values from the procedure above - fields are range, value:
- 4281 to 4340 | 57.94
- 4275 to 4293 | 71.95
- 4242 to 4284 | 71.57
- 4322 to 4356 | 80.03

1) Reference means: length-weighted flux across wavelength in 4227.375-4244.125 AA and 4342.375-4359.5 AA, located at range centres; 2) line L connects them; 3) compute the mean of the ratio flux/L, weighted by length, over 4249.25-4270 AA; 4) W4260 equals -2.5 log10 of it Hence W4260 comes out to 0.04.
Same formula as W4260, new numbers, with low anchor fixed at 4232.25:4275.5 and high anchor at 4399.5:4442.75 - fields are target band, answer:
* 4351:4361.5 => 0.049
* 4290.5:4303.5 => 0.157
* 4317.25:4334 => -0.038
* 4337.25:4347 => 0.034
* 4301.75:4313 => 0.305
